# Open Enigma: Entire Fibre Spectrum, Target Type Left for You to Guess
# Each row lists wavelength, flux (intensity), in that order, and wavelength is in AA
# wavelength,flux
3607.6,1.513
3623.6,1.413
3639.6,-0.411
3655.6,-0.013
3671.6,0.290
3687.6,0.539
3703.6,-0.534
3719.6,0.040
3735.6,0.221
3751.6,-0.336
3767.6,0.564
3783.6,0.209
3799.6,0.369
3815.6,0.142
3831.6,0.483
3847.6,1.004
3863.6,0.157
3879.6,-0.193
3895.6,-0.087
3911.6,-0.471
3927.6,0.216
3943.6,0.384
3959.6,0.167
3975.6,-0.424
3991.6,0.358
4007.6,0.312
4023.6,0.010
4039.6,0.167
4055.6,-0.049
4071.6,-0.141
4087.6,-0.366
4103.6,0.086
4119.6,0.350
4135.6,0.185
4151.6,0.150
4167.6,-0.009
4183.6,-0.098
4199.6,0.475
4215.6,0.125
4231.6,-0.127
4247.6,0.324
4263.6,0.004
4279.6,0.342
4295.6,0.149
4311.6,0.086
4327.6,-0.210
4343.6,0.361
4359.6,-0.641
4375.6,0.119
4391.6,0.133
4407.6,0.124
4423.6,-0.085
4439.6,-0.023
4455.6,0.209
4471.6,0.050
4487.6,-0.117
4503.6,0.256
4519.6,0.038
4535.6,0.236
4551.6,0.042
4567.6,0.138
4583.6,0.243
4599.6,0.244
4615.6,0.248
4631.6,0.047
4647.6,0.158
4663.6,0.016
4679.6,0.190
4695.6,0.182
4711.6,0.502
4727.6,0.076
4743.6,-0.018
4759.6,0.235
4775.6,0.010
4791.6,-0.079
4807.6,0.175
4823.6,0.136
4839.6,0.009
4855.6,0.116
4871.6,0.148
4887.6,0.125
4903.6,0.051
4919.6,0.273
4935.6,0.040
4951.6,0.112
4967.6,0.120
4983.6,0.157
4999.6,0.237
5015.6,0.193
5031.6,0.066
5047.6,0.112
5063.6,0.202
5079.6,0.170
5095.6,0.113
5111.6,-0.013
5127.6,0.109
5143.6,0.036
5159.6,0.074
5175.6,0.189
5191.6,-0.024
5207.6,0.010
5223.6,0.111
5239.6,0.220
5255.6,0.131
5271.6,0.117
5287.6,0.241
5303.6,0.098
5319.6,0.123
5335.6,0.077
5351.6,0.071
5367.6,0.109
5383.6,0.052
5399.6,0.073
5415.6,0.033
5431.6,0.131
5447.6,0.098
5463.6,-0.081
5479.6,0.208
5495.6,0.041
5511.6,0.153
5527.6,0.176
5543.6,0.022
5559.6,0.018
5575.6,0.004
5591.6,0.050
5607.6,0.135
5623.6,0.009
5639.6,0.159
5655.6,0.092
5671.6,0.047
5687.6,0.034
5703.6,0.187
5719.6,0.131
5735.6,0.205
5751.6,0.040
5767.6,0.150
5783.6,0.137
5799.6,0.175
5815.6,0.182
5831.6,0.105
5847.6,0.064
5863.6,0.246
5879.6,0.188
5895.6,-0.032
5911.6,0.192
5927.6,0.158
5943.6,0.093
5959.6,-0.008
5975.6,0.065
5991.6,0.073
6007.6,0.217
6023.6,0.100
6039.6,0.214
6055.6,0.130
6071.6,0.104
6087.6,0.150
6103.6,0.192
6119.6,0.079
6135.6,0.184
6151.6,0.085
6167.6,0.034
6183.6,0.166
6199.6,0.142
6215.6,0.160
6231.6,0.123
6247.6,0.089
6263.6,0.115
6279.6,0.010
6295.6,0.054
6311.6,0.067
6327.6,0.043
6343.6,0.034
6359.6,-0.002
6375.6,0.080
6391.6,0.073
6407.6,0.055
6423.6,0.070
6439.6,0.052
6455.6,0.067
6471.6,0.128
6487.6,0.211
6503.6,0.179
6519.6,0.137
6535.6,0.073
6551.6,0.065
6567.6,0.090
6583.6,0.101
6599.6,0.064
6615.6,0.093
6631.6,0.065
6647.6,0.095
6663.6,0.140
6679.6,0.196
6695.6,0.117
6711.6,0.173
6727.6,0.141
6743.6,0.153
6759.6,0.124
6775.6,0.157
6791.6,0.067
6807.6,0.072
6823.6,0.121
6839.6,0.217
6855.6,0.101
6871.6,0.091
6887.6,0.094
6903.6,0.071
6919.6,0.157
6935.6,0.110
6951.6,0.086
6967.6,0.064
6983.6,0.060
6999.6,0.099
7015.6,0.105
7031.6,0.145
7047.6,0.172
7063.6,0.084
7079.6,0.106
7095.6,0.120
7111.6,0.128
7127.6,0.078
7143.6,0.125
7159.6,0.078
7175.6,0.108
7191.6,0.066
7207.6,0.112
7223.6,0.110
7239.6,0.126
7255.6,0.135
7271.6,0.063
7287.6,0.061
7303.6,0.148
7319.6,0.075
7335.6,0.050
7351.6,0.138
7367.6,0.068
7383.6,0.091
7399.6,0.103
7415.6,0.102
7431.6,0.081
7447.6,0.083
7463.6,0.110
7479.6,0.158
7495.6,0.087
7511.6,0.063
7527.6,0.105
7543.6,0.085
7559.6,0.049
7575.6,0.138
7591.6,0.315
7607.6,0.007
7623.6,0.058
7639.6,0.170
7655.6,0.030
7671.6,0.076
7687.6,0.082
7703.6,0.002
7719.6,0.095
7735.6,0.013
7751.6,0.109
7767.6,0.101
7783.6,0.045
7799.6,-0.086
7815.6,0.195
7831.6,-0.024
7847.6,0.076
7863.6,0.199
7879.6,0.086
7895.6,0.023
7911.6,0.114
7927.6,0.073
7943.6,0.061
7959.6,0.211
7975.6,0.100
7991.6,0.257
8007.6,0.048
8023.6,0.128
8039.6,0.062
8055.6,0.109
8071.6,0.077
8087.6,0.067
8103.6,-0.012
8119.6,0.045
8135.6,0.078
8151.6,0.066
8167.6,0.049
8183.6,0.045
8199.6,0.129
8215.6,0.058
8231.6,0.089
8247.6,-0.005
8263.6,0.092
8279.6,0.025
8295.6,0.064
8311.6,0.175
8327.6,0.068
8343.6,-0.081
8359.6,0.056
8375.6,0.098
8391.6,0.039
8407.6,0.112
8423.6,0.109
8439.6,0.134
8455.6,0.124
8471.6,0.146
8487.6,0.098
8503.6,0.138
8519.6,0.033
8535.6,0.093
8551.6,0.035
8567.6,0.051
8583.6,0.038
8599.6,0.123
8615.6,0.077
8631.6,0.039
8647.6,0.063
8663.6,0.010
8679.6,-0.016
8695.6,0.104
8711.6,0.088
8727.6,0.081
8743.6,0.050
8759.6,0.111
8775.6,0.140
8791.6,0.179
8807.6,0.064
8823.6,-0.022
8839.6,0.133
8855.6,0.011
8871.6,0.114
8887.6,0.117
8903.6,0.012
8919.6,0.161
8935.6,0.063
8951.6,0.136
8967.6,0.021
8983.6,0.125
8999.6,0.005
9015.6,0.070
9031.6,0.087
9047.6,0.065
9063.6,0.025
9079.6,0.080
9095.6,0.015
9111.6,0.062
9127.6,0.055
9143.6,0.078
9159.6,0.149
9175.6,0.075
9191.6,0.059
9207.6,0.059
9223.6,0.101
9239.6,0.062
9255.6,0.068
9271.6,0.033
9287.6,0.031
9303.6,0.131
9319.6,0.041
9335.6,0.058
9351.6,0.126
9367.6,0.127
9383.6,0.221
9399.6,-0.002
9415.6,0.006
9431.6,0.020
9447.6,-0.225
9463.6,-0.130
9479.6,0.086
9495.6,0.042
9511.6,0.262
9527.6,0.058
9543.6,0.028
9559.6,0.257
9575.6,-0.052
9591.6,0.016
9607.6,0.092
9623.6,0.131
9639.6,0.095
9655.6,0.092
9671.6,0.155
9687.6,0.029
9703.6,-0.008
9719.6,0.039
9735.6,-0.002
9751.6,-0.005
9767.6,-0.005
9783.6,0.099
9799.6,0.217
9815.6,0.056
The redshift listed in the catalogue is 0.217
